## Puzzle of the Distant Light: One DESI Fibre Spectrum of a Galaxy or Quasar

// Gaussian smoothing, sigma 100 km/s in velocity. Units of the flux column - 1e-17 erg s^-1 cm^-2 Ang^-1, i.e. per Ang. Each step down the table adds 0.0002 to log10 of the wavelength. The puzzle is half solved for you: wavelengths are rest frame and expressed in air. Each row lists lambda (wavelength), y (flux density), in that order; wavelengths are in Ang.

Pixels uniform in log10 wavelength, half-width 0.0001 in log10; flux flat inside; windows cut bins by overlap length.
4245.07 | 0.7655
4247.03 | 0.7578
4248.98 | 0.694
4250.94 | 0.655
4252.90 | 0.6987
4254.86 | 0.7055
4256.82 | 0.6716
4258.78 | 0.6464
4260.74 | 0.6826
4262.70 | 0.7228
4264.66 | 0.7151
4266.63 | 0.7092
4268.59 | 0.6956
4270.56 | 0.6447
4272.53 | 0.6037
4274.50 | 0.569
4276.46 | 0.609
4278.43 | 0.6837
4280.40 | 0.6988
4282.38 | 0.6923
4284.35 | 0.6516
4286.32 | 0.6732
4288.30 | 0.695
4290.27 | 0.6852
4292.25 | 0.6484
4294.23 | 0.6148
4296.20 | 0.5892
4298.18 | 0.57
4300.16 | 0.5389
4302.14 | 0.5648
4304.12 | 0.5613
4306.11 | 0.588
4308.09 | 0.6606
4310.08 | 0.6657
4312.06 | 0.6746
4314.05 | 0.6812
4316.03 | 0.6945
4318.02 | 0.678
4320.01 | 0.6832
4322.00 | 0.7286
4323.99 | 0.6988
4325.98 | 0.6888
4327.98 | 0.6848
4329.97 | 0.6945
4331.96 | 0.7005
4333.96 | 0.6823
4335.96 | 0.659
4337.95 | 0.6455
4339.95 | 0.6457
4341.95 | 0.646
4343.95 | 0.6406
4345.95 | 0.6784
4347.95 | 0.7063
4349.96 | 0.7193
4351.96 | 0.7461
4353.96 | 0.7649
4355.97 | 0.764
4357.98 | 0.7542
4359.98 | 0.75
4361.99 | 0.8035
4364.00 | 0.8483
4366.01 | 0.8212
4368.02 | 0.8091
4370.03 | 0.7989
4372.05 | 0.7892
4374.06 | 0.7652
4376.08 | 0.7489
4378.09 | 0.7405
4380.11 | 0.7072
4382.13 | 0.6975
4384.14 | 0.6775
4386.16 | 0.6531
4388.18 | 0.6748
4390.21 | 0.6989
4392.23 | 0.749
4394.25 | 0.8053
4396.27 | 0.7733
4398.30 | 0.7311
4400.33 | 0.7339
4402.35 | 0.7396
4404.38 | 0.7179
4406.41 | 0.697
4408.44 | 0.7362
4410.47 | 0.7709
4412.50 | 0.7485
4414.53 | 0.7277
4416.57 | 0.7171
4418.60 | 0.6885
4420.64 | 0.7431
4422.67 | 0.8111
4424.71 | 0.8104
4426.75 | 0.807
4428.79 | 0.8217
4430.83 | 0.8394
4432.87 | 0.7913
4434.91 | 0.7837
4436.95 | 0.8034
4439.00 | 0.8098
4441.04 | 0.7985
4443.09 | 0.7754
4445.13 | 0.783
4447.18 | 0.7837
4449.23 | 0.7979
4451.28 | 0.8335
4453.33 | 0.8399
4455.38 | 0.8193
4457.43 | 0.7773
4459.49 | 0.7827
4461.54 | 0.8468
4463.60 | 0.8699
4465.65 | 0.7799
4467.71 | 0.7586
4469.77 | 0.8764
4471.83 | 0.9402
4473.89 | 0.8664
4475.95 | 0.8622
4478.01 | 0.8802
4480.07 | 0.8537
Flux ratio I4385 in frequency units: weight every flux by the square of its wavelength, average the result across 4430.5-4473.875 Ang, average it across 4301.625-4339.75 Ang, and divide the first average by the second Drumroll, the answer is 1.3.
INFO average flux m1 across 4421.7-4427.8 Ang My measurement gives 0.809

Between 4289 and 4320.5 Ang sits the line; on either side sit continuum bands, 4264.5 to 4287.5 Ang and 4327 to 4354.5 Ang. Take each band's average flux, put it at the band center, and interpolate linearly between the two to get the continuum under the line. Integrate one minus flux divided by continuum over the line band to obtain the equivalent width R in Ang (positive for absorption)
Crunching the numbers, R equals 1.9 Ang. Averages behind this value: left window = 0.66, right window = 0.686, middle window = 0.631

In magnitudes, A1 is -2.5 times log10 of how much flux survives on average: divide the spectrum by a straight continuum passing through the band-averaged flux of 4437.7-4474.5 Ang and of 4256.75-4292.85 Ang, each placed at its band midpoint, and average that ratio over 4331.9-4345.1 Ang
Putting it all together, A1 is 0.10 mag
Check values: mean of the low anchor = 0.668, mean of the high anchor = 0.818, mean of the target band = 0.657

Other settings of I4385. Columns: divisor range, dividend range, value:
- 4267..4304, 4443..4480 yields 1.42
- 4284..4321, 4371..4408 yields 1.19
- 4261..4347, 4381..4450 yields 1.21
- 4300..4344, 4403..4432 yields 1.20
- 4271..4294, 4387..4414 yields 1.19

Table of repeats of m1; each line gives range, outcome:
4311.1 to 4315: 0.677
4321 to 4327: 0.705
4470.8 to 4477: 0.89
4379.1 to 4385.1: 0.695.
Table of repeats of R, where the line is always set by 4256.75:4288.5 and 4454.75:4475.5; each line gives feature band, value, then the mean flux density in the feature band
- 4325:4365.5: 1.0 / 0.713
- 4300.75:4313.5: 1.4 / 0.619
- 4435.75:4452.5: 0.3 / 0.798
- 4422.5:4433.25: -0.2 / 0.815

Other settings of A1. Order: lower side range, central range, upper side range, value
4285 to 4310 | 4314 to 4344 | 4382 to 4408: -0.05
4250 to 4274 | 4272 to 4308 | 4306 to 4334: 0.09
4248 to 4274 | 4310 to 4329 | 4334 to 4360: 0.01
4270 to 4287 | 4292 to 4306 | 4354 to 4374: 0.17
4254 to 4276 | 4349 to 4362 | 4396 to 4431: -0.05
